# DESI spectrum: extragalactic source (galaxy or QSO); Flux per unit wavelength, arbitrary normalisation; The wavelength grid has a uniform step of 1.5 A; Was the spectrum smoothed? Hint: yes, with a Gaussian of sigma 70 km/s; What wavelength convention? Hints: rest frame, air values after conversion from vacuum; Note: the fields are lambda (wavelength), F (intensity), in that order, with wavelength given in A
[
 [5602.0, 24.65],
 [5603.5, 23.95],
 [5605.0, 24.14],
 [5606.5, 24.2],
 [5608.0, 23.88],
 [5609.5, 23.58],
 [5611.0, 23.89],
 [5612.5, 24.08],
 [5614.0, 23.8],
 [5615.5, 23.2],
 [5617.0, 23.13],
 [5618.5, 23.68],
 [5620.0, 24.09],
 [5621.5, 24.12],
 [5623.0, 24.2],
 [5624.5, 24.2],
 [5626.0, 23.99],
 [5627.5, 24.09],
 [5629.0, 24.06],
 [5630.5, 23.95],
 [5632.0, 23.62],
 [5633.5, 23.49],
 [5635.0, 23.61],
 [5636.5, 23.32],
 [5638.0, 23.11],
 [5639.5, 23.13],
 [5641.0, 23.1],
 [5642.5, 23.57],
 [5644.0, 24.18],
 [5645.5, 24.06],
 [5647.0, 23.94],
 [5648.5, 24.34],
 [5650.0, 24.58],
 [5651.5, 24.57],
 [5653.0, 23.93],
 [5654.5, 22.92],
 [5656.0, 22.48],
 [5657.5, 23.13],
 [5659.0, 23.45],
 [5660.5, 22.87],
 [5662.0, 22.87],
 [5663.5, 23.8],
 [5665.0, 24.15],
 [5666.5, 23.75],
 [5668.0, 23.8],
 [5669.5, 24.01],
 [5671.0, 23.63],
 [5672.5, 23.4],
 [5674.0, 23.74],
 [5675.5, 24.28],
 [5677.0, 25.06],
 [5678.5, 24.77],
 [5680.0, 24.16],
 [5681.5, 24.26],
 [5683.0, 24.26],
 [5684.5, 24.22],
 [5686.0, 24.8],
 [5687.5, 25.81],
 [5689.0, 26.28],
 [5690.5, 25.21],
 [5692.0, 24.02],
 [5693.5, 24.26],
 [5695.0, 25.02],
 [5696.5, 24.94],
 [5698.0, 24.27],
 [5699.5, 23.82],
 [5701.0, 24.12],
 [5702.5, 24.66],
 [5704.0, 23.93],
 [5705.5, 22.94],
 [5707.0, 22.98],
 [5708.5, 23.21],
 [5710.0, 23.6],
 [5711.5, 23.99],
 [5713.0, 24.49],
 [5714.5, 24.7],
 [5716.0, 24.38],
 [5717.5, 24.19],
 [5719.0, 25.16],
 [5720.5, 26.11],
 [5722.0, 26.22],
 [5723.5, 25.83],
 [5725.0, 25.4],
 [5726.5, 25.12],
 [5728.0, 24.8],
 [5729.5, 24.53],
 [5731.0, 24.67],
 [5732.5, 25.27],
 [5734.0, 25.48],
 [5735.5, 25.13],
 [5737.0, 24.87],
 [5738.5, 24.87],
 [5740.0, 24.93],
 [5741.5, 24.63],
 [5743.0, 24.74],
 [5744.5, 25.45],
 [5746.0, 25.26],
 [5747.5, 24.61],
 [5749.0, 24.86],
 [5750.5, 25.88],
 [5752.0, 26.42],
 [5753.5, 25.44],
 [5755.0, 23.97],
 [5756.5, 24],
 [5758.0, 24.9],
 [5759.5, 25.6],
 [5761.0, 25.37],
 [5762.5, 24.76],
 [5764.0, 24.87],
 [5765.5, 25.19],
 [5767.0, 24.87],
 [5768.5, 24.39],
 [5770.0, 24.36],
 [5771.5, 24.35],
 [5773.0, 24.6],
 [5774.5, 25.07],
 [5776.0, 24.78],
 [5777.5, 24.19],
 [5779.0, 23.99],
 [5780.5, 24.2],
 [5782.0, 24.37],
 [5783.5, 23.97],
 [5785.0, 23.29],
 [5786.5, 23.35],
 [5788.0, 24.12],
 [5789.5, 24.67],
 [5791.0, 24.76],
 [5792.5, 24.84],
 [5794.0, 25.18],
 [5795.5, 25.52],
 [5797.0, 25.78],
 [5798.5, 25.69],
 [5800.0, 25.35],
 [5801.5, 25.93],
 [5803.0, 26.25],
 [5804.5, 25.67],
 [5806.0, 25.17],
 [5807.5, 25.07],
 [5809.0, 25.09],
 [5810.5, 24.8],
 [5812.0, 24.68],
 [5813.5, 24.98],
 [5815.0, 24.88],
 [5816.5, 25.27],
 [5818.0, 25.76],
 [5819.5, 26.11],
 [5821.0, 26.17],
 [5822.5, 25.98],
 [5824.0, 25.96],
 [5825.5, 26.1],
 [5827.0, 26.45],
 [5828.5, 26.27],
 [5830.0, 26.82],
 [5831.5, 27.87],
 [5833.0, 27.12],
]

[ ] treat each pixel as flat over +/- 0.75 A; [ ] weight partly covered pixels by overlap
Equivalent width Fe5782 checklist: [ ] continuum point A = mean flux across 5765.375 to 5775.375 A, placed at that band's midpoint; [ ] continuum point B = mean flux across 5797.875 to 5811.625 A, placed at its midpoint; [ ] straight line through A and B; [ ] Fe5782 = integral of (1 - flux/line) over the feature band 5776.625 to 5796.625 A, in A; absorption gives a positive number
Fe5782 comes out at 0.5 A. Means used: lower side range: 24.7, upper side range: 25.4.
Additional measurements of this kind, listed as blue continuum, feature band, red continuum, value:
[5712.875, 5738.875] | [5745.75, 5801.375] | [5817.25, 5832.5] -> 2.0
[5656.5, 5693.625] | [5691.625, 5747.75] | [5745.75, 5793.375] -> -0.6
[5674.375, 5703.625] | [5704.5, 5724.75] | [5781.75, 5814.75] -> 0.2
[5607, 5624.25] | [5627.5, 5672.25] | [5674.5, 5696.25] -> 1.1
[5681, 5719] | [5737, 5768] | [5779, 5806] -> -0.5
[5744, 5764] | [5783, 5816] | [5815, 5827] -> 0.9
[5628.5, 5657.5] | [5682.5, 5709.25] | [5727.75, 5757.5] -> 0.0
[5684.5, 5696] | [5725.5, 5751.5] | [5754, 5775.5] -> -0.2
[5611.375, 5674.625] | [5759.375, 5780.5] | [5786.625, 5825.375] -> 0.2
